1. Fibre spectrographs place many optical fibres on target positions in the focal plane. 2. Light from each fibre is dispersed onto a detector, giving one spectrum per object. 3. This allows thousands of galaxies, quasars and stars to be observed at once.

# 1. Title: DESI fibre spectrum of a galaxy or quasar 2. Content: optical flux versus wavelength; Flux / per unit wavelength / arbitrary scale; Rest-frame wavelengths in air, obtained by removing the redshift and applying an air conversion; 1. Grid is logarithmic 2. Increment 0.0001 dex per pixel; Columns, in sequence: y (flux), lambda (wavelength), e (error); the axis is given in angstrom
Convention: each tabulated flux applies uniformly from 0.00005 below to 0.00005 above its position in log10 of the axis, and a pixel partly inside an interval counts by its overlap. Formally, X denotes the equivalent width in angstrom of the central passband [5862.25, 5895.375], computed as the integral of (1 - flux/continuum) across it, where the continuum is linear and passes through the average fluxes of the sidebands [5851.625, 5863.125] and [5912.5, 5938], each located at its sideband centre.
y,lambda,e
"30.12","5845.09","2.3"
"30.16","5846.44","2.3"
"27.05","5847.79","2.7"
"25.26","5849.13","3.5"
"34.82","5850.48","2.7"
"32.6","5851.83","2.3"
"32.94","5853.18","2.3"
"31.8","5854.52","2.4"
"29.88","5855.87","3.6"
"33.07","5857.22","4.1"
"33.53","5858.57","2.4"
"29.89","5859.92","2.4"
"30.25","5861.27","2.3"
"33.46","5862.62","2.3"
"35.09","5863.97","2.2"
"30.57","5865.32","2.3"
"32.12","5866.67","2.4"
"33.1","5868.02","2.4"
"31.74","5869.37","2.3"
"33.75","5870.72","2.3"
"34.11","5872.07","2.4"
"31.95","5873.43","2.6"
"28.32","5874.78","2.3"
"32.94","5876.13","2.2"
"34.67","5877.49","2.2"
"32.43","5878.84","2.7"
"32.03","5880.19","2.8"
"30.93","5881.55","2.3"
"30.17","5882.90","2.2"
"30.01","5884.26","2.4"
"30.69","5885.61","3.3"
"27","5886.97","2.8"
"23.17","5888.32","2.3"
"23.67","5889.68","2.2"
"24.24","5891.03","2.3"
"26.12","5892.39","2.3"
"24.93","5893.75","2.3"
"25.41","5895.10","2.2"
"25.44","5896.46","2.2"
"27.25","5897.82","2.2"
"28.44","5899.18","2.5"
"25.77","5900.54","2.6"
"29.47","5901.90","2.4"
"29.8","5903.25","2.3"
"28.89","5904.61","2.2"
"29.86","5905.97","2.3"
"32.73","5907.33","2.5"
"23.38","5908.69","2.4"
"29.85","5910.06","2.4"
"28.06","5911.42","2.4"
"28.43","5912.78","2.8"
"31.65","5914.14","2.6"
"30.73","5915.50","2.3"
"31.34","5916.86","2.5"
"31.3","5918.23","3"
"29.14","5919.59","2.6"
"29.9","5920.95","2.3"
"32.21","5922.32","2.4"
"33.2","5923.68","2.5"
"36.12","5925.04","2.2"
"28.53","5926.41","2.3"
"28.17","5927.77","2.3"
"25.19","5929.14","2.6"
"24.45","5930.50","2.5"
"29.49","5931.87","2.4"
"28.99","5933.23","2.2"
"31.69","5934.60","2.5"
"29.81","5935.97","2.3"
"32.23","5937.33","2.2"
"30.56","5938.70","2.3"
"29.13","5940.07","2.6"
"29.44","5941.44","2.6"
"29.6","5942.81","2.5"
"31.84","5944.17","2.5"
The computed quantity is 1.3 angstrom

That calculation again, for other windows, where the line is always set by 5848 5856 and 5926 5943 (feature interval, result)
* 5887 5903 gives 2.15 angstrom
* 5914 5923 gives -0.44 angstrom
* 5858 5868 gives -0.45 angstrom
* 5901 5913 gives 0.32 angstrom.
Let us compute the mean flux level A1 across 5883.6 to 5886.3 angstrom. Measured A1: 30.3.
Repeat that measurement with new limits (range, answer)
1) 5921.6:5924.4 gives 32.7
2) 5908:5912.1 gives 27.1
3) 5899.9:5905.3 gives 28.5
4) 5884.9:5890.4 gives 26.2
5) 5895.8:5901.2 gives 26.7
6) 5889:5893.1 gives 24.7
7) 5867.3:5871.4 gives 32.9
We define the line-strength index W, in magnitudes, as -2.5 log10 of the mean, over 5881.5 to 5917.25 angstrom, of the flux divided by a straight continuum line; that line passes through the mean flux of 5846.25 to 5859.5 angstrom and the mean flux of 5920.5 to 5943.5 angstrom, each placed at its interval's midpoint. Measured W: 0.09 mag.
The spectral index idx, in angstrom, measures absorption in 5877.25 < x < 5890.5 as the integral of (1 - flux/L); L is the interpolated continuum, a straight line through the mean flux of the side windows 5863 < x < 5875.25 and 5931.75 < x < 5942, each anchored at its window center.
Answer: 1.12 angstrom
